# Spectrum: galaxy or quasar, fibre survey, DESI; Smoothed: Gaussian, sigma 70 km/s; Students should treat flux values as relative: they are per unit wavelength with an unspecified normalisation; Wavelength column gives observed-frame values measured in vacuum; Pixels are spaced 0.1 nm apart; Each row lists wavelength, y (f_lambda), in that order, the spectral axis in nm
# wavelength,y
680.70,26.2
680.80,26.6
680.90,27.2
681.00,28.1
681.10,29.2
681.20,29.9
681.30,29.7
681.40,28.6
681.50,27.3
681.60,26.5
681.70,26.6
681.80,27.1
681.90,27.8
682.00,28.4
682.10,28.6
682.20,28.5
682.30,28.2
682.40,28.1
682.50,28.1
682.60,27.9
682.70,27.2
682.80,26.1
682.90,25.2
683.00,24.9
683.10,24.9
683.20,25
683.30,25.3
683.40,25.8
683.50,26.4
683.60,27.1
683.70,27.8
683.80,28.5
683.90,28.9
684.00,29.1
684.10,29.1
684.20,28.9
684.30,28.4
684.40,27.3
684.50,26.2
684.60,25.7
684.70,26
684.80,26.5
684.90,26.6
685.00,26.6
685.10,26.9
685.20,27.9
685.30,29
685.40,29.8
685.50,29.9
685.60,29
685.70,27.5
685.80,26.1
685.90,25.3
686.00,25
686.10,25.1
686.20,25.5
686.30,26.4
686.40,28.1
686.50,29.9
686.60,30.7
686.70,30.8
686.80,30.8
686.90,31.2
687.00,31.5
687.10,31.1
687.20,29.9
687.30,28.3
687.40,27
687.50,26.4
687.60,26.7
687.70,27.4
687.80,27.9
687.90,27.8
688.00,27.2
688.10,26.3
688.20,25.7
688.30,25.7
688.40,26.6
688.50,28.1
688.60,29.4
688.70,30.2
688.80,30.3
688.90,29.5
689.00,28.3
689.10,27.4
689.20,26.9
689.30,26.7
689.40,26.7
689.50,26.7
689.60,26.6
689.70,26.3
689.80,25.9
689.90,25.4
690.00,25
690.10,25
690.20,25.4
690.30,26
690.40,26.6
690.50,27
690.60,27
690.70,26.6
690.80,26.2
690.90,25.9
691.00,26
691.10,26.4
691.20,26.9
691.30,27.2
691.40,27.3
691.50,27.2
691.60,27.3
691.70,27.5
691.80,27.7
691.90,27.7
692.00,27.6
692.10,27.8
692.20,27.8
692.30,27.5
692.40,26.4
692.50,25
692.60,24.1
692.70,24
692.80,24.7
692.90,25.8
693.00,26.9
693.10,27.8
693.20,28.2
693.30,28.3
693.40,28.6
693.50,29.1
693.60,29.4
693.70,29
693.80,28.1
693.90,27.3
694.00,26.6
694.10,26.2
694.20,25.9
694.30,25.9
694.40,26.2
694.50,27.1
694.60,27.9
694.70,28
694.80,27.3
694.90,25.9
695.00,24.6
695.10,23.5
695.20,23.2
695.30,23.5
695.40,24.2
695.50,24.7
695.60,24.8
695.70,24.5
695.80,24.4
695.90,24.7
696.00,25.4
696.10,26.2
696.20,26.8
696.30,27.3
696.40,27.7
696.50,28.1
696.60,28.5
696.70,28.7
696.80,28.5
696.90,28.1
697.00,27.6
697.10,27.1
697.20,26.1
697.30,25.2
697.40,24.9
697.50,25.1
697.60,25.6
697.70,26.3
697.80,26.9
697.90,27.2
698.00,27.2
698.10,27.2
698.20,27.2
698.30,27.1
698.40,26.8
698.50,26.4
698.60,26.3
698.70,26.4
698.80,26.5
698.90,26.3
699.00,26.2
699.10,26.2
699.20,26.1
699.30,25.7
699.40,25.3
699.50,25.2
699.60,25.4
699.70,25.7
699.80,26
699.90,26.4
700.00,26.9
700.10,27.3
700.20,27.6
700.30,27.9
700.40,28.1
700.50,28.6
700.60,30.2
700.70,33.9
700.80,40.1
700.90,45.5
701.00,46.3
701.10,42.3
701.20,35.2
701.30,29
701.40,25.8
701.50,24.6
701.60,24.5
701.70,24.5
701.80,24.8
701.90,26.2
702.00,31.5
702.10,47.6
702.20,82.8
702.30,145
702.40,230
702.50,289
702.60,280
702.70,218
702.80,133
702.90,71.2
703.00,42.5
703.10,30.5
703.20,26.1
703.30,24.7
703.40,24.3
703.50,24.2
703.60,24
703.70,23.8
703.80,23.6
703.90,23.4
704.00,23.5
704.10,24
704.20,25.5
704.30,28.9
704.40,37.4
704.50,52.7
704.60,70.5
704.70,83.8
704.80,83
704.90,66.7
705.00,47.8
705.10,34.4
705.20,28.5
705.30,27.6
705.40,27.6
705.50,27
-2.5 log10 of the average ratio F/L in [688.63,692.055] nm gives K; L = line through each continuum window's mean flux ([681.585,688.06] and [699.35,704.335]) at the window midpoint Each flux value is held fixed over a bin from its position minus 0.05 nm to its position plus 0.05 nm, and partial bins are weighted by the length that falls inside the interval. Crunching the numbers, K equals 0.311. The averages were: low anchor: 27.6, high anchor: 53.5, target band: 27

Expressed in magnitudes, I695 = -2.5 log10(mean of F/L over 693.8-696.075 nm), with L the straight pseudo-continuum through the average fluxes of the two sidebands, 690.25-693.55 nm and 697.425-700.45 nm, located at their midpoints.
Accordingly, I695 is 0.05 mag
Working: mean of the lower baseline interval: 26.9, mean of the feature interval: 25.6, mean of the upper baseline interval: 26.5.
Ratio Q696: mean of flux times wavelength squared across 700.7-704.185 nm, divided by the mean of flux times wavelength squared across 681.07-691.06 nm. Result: 2.47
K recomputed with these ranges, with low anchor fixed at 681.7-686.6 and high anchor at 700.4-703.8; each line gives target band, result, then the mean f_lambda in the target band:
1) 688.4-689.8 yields 0.34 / 27.8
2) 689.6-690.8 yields 0.48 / 26.1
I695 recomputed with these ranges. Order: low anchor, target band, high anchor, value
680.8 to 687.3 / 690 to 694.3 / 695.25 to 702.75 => 0.308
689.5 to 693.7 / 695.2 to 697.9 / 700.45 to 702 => 0.130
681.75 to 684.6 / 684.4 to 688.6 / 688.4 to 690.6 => -0.021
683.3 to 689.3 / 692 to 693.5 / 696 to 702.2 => 0.064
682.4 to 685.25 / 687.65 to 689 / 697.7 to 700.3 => -0.042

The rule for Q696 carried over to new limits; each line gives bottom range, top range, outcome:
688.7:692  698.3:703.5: 2.02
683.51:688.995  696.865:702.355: 1.19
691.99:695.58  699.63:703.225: 2.50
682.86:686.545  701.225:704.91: 2.59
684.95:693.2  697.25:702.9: 1.89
